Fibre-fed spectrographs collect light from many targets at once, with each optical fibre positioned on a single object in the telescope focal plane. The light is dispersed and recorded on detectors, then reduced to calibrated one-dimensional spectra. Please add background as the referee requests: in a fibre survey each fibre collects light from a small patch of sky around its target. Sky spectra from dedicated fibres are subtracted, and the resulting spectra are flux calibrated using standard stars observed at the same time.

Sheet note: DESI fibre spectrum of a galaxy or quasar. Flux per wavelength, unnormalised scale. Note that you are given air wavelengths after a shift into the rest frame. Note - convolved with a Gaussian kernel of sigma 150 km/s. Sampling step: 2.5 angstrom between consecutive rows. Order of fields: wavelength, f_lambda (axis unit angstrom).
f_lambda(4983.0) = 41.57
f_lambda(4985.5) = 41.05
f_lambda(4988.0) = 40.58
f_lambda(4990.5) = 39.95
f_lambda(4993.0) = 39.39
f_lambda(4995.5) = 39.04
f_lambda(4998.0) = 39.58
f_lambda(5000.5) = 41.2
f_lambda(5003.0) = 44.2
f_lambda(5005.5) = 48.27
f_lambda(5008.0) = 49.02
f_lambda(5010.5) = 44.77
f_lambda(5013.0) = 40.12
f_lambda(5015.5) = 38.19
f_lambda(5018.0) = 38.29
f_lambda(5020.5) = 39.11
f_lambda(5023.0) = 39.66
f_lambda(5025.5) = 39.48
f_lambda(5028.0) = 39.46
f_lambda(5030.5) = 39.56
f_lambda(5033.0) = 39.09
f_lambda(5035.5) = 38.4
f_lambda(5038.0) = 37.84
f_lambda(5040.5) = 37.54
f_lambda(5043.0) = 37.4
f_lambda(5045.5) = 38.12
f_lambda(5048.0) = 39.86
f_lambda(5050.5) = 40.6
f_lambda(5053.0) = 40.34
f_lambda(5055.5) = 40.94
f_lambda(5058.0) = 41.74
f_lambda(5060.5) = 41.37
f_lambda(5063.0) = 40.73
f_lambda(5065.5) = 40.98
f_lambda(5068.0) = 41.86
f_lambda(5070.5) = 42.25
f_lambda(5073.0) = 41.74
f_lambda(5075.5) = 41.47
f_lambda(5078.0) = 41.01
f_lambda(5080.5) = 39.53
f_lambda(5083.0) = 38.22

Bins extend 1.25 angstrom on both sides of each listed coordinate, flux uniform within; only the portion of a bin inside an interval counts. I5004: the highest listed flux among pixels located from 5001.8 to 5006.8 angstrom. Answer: 48.27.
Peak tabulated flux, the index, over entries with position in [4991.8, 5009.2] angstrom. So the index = 49.02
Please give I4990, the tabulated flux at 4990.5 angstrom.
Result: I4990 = 39.95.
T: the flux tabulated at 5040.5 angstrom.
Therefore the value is 37.54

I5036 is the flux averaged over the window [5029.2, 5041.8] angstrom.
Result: 38.5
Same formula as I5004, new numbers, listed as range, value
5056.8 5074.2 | 42.25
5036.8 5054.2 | 40.6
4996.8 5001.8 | 41.2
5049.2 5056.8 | 40.94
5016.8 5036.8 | 39.66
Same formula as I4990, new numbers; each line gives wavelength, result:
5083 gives 38.22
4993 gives 39.39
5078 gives 41.01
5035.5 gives 38.4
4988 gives 40.58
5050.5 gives 40.6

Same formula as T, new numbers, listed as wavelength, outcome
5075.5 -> 41.47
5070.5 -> 42.25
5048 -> 39.86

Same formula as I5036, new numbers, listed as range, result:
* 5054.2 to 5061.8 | 41.3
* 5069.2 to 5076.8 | 41.8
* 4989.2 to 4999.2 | 39.5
